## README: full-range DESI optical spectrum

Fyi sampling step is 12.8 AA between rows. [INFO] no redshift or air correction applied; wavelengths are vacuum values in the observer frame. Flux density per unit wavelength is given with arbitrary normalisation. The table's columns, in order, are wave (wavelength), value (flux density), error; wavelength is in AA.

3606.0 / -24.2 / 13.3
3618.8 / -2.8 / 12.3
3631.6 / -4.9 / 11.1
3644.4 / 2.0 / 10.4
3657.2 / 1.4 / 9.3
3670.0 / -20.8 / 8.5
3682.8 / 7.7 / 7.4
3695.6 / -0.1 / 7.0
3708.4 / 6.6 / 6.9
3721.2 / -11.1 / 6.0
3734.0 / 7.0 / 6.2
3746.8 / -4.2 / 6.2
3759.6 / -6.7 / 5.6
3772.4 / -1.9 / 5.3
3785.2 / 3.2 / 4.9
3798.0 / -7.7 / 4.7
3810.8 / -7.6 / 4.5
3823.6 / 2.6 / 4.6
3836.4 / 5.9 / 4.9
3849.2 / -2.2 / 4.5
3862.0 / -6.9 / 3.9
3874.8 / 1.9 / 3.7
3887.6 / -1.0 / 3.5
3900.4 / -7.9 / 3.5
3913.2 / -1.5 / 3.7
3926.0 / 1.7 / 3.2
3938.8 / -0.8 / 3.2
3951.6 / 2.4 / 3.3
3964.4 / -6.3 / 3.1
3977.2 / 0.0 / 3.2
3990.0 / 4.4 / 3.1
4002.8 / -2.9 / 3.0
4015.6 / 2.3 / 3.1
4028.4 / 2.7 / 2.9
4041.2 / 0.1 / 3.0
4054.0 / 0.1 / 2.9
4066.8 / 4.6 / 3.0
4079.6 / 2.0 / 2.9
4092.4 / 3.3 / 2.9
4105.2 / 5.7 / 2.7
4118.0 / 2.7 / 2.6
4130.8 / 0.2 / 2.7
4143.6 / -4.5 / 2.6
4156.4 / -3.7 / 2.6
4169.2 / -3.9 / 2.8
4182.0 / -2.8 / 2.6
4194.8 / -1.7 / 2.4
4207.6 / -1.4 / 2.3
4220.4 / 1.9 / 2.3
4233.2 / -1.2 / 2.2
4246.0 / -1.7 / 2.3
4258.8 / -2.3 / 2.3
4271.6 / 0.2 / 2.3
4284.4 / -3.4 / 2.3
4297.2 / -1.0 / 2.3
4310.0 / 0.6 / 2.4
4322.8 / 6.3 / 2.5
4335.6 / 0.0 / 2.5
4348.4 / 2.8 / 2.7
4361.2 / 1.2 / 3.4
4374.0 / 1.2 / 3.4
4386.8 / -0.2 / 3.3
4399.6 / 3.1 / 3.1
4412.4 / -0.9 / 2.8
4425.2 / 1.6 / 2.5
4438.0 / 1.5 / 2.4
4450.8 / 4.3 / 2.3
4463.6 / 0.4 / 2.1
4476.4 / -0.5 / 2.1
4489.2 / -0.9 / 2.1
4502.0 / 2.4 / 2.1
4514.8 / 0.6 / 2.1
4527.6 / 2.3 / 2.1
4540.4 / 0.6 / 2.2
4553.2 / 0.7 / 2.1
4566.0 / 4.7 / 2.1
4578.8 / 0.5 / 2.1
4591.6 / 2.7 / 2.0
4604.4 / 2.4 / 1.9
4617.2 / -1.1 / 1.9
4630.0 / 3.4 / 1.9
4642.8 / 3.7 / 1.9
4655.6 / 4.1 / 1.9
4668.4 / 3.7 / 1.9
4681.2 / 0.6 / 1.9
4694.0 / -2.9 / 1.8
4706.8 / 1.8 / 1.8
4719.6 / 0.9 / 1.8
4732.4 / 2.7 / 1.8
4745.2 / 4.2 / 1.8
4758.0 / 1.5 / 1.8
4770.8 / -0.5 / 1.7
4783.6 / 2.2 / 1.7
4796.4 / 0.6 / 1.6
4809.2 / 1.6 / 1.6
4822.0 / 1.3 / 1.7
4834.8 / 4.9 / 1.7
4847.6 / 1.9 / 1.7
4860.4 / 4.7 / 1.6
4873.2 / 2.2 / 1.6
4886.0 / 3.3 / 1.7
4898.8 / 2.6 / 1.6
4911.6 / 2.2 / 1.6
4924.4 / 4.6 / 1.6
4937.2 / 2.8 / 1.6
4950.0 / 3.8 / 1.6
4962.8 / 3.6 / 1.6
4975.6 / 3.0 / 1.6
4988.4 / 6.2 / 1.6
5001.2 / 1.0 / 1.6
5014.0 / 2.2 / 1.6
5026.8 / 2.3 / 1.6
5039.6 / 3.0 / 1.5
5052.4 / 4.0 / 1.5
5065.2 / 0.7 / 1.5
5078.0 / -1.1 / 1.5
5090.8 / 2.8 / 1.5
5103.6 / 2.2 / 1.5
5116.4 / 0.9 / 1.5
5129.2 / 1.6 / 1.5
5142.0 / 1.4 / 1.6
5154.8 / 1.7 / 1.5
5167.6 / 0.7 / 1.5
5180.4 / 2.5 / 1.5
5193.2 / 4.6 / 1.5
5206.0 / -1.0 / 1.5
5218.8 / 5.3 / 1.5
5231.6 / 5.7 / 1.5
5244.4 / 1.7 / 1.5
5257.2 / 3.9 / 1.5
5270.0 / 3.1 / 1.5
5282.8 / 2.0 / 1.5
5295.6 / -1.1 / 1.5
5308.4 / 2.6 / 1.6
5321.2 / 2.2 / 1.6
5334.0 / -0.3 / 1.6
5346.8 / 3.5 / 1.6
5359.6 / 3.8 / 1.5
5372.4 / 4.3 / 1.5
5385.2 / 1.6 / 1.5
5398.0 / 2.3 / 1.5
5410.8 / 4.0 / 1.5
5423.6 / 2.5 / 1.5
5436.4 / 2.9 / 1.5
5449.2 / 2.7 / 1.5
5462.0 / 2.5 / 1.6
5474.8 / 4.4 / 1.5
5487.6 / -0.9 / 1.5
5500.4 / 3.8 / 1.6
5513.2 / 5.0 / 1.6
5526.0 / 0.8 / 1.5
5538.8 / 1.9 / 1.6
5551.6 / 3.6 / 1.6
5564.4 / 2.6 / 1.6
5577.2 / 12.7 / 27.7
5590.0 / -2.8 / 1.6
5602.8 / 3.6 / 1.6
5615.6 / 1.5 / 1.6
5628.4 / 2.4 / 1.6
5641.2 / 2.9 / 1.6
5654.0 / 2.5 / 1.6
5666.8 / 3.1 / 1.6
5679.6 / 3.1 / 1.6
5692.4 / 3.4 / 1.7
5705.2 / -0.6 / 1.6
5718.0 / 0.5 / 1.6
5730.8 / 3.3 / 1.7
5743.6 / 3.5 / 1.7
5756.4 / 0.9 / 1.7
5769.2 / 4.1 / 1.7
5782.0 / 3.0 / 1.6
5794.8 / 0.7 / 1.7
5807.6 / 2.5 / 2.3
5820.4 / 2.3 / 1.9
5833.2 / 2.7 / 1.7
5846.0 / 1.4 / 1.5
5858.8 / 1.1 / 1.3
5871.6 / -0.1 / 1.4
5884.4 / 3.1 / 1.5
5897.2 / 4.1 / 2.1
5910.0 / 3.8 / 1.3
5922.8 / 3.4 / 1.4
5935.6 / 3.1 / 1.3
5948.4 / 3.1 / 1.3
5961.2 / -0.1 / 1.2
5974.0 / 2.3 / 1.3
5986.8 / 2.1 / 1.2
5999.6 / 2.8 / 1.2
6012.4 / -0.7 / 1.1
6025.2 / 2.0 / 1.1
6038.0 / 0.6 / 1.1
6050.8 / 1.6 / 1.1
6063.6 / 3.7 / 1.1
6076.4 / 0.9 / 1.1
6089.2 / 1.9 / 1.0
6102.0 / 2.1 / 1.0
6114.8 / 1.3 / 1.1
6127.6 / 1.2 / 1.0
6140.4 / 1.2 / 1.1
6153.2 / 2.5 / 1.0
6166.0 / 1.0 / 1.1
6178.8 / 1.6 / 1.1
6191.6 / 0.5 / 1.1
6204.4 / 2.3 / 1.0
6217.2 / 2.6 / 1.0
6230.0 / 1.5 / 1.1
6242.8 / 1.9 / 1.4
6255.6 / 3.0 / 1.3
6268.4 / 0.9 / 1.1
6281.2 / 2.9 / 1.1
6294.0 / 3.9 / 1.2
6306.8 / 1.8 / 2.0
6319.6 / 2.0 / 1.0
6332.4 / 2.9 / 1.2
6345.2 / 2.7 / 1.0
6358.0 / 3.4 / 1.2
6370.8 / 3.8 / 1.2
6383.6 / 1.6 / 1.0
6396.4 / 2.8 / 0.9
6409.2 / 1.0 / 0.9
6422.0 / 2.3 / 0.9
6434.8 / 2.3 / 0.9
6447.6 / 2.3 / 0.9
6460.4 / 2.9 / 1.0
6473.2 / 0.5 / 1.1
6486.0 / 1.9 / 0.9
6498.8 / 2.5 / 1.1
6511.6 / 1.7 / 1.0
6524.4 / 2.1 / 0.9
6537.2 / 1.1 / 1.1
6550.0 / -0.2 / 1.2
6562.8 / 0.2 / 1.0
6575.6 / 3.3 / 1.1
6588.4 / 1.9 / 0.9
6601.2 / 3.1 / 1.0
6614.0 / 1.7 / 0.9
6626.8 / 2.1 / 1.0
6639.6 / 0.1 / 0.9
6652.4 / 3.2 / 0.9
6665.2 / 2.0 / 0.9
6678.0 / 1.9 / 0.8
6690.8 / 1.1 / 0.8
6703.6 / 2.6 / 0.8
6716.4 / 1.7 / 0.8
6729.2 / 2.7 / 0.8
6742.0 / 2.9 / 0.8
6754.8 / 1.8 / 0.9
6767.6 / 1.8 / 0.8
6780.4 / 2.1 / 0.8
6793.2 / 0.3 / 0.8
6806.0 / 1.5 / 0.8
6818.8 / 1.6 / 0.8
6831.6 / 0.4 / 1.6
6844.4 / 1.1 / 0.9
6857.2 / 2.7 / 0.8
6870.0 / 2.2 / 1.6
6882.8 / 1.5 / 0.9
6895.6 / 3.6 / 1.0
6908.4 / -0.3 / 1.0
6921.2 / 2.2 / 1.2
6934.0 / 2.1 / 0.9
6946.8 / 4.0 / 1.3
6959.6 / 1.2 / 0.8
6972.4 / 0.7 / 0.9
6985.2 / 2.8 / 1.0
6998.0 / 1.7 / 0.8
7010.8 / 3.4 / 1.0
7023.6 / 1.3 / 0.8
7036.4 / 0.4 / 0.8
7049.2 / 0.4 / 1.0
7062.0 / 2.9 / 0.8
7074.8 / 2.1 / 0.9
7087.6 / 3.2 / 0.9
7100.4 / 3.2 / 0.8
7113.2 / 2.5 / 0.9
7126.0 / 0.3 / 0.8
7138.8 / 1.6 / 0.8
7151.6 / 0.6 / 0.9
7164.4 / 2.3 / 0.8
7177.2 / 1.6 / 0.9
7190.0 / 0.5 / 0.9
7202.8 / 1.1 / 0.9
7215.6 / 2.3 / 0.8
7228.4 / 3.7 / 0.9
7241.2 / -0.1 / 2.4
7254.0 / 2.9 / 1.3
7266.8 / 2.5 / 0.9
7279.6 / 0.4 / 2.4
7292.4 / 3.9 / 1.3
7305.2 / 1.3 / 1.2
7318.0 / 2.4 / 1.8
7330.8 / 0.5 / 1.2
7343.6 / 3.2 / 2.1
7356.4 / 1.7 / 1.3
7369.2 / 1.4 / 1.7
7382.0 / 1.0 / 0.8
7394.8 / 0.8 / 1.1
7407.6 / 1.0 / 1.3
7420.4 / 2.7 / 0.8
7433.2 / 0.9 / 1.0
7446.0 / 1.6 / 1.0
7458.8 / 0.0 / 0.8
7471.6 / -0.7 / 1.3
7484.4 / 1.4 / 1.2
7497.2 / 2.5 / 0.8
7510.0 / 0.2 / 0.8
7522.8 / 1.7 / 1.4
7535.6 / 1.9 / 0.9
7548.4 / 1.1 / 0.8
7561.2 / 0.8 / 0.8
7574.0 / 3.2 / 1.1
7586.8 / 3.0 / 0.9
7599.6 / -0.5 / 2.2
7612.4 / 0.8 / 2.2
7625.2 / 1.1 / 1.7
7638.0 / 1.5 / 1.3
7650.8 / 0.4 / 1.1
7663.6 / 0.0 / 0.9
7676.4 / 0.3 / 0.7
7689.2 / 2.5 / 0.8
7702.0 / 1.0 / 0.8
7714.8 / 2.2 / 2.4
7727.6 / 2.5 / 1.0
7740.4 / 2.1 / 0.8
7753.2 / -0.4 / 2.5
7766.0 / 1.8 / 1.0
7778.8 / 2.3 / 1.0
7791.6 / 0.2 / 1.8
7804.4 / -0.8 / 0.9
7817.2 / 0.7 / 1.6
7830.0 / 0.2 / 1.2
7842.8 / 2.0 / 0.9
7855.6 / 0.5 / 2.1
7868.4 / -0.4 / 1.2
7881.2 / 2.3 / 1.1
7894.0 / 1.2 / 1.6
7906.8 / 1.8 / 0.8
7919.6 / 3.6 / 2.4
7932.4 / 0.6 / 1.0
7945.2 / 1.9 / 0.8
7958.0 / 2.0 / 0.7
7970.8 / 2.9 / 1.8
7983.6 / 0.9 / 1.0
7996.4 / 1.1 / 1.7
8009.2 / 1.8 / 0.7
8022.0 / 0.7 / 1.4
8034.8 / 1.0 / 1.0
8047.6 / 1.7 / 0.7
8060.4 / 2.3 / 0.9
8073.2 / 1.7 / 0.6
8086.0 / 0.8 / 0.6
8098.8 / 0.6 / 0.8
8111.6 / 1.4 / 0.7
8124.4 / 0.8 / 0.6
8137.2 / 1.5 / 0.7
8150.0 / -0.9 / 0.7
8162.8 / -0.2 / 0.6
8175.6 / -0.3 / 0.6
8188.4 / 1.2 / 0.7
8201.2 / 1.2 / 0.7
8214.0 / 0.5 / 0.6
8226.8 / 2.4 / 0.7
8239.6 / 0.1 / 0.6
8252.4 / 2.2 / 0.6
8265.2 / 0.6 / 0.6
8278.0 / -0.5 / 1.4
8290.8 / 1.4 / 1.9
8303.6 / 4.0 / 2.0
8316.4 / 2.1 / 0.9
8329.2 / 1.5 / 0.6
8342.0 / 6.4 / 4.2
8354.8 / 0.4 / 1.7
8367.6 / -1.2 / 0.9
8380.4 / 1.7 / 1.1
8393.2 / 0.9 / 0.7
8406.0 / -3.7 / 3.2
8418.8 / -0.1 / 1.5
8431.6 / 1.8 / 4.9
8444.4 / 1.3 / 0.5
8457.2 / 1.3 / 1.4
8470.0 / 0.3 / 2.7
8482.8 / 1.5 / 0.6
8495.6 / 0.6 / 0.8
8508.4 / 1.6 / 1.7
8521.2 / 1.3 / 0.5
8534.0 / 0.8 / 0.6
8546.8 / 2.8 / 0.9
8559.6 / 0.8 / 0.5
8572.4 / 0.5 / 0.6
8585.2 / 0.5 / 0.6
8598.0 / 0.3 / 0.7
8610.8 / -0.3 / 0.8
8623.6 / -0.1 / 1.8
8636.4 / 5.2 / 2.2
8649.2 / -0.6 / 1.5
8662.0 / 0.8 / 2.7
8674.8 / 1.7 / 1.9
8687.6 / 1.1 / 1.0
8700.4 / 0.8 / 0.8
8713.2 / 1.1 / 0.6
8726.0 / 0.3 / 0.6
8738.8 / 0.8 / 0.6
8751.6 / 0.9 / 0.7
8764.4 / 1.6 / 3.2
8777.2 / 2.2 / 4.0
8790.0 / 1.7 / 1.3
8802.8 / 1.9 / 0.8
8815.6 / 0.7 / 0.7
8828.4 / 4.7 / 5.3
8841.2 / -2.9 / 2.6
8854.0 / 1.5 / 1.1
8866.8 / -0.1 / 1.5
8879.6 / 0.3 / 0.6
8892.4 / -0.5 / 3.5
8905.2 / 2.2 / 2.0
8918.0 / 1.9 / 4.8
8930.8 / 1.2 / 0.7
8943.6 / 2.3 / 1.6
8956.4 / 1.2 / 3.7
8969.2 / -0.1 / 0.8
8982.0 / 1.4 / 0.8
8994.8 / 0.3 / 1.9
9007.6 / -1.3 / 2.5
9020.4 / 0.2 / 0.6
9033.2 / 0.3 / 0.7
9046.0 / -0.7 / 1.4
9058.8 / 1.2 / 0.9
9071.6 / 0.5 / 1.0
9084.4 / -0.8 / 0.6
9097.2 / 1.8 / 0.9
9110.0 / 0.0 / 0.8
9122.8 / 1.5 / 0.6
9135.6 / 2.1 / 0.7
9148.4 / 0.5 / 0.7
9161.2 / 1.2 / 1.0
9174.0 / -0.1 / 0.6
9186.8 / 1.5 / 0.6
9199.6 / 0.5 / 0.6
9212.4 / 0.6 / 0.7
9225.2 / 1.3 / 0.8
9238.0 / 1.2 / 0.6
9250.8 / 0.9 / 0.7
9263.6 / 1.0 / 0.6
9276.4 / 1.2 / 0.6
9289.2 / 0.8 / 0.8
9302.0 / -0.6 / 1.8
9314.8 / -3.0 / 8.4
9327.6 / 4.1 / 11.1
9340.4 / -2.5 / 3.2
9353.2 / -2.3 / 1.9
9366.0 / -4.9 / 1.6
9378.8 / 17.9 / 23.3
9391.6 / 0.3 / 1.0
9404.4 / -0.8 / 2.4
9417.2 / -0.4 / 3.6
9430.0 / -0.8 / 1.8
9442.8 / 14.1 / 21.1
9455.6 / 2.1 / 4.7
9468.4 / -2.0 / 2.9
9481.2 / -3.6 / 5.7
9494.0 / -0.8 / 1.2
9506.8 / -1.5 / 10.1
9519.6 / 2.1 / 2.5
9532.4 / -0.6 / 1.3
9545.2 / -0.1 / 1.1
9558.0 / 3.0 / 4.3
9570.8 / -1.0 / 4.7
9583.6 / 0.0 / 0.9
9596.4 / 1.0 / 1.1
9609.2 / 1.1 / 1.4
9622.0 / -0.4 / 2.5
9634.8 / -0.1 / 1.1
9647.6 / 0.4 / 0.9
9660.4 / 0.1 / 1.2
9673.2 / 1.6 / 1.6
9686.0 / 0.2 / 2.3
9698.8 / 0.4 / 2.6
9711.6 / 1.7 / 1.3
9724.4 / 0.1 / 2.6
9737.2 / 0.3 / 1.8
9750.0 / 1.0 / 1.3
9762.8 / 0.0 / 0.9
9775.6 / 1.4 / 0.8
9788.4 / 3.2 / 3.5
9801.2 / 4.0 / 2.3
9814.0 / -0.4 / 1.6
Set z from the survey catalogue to 0.08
